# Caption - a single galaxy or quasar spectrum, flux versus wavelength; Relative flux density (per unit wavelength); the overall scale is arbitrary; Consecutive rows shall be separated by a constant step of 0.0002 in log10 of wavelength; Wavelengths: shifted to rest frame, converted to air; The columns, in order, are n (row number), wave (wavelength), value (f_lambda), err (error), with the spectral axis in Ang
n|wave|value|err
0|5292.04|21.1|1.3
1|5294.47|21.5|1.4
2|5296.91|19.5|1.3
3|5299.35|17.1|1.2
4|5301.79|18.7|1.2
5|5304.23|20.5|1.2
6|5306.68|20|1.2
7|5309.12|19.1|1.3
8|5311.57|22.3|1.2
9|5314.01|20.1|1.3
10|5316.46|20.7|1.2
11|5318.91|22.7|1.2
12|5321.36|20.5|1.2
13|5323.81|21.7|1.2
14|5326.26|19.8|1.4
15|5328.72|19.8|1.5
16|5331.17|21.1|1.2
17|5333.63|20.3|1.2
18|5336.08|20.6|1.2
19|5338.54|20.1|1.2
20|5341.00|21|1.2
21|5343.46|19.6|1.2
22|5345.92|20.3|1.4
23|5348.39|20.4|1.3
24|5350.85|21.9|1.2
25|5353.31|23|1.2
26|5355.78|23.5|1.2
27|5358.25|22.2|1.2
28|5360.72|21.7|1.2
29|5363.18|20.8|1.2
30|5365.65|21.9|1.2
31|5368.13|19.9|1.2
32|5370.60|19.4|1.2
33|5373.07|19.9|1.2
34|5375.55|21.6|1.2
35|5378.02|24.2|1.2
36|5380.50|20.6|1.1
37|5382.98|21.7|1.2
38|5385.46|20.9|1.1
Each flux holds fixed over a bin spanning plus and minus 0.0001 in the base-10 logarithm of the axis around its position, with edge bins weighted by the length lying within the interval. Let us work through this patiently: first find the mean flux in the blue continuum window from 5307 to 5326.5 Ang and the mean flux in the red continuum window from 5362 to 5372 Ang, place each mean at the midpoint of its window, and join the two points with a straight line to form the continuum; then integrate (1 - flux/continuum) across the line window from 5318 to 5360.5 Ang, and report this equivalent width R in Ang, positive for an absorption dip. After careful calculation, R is -0.8 Ang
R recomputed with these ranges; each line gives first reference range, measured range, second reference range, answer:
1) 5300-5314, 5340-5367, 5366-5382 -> -1.0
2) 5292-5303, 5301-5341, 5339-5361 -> -0.4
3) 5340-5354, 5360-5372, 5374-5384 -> 0.5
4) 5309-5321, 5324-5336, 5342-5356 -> 0.4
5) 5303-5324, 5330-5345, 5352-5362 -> 0.9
